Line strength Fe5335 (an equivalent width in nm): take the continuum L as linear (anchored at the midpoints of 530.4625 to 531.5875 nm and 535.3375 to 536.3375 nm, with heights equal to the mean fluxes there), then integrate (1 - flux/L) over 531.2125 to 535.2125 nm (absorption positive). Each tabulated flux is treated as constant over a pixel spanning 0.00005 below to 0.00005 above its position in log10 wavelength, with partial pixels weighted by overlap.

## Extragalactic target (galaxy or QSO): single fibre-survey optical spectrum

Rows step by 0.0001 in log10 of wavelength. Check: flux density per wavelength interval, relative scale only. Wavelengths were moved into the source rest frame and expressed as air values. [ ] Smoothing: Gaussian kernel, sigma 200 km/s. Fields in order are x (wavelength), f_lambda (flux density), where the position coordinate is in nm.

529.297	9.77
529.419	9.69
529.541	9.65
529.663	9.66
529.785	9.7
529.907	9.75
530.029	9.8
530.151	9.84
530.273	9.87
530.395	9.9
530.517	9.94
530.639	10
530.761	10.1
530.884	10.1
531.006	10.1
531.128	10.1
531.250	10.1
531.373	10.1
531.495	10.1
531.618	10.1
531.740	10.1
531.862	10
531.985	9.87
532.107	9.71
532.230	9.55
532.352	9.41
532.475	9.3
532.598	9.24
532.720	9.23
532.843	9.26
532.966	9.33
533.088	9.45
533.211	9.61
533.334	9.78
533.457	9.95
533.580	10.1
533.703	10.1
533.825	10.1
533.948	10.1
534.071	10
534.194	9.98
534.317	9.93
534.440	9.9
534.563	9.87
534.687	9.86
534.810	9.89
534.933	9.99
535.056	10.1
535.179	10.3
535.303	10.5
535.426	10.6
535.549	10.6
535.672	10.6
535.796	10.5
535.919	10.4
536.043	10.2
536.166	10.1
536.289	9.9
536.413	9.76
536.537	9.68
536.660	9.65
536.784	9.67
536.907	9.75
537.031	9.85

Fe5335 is 0.151 nm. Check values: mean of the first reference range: 10.1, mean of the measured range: 9.83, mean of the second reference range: 10.4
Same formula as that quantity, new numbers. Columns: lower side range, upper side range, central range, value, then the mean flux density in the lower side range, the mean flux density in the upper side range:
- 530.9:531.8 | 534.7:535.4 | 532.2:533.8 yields 0.088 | 10.1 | 10.2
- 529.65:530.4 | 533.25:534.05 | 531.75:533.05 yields 0.055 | 9.79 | 10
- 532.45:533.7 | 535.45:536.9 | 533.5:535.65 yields -0.066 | 9.55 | 10.1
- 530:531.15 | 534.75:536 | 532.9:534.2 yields 0.045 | 9.98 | 10.3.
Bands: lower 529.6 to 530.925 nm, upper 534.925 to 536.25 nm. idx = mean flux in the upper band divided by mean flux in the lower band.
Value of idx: 1.05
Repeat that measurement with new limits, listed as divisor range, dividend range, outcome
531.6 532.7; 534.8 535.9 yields 1.07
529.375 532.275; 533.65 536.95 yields 1.02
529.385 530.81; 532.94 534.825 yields 1.01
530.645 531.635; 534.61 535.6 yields 1.01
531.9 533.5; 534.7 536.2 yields 1.08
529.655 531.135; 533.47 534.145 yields 1.02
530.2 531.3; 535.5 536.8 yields 1.01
